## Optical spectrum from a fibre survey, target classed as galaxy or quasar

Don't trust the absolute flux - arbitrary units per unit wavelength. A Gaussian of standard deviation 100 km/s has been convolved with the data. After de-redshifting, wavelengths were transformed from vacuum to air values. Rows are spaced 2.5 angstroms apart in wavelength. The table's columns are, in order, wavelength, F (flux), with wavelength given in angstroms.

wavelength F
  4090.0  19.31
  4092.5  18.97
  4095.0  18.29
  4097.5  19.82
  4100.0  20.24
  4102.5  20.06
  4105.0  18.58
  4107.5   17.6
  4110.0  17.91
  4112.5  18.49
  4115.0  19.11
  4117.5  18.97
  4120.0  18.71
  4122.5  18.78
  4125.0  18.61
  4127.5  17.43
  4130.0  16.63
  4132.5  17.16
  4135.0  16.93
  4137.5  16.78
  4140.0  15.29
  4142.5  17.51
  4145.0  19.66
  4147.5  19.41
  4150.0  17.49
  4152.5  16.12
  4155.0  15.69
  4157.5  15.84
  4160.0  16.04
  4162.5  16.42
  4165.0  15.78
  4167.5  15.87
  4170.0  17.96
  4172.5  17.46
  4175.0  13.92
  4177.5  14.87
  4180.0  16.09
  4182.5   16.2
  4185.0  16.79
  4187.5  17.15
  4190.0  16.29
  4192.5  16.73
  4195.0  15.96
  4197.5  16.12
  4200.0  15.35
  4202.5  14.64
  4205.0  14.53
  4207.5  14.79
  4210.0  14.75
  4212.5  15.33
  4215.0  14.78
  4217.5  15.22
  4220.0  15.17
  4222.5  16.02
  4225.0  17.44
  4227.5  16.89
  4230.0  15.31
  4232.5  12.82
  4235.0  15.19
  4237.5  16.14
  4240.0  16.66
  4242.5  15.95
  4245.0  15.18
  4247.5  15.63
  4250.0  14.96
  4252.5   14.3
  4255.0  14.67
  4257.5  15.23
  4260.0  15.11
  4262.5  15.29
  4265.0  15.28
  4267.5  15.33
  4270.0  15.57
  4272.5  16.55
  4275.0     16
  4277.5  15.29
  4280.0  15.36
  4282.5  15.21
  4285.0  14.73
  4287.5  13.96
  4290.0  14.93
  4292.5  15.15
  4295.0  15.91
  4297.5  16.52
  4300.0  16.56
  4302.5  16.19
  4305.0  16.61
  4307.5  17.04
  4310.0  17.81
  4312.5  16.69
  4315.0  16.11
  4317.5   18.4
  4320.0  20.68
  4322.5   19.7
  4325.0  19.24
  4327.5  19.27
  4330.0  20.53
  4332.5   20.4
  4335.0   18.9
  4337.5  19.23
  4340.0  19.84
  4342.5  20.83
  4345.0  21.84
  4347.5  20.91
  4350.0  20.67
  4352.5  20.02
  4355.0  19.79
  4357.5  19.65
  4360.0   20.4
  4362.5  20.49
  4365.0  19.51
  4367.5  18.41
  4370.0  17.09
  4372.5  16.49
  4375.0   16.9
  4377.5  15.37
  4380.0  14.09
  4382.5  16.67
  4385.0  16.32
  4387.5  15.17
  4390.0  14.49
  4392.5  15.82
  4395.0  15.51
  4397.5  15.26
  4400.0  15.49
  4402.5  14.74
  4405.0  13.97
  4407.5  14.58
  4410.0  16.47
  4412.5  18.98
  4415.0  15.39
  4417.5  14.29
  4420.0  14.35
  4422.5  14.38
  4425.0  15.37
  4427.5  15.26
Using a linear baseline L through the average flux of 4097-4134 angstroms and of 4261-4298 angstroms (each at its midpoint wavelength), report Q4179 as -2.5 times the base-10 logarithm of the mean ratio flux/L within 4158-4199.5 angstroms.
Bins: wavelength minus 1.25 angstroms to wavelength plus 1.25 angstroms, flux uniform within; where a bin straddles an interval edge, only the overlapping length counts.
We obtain 0.07 mag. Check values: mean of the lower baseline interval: 18.5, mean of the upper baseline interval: 15.4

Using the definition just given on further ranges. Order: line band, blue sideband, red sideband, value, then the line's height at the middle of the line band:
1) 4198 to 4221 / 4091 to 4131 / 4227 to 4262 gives 0.081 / 16.1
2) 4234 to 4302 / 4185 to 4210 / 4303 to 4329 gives 0.114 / 17.2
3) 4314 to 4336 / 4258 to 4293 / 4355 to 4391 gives -0.182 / 16.3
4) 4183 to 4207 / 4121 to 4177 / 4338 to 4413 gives 0.074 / 17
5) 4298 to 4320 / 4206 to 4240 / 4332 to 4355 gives 0.106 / 18.9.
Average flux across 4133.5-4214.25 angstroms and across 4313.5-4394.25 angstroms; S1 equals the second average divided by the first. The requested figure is 1.14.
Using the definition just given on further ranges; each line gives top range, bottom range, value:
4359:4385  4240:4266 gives 1.15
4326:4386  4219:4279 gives 1.22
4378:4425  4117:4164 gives 0.89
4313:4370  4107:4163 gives 1.12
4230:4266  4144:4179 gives 0.92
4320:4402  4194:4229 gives 1.18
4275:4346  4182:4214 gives 1.12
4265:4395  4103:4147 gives 0.97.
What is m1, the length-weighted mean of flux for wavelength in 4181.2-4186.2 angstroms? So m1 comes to 16.5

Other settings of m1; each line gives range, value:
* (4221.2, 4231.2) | 16.4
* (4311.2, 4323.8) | 18.3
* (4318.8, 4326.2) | 19.9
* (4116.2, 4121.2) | 18.8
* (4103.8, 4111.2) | 18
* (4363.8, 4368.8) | 18.9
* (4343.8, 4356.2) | 20.6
